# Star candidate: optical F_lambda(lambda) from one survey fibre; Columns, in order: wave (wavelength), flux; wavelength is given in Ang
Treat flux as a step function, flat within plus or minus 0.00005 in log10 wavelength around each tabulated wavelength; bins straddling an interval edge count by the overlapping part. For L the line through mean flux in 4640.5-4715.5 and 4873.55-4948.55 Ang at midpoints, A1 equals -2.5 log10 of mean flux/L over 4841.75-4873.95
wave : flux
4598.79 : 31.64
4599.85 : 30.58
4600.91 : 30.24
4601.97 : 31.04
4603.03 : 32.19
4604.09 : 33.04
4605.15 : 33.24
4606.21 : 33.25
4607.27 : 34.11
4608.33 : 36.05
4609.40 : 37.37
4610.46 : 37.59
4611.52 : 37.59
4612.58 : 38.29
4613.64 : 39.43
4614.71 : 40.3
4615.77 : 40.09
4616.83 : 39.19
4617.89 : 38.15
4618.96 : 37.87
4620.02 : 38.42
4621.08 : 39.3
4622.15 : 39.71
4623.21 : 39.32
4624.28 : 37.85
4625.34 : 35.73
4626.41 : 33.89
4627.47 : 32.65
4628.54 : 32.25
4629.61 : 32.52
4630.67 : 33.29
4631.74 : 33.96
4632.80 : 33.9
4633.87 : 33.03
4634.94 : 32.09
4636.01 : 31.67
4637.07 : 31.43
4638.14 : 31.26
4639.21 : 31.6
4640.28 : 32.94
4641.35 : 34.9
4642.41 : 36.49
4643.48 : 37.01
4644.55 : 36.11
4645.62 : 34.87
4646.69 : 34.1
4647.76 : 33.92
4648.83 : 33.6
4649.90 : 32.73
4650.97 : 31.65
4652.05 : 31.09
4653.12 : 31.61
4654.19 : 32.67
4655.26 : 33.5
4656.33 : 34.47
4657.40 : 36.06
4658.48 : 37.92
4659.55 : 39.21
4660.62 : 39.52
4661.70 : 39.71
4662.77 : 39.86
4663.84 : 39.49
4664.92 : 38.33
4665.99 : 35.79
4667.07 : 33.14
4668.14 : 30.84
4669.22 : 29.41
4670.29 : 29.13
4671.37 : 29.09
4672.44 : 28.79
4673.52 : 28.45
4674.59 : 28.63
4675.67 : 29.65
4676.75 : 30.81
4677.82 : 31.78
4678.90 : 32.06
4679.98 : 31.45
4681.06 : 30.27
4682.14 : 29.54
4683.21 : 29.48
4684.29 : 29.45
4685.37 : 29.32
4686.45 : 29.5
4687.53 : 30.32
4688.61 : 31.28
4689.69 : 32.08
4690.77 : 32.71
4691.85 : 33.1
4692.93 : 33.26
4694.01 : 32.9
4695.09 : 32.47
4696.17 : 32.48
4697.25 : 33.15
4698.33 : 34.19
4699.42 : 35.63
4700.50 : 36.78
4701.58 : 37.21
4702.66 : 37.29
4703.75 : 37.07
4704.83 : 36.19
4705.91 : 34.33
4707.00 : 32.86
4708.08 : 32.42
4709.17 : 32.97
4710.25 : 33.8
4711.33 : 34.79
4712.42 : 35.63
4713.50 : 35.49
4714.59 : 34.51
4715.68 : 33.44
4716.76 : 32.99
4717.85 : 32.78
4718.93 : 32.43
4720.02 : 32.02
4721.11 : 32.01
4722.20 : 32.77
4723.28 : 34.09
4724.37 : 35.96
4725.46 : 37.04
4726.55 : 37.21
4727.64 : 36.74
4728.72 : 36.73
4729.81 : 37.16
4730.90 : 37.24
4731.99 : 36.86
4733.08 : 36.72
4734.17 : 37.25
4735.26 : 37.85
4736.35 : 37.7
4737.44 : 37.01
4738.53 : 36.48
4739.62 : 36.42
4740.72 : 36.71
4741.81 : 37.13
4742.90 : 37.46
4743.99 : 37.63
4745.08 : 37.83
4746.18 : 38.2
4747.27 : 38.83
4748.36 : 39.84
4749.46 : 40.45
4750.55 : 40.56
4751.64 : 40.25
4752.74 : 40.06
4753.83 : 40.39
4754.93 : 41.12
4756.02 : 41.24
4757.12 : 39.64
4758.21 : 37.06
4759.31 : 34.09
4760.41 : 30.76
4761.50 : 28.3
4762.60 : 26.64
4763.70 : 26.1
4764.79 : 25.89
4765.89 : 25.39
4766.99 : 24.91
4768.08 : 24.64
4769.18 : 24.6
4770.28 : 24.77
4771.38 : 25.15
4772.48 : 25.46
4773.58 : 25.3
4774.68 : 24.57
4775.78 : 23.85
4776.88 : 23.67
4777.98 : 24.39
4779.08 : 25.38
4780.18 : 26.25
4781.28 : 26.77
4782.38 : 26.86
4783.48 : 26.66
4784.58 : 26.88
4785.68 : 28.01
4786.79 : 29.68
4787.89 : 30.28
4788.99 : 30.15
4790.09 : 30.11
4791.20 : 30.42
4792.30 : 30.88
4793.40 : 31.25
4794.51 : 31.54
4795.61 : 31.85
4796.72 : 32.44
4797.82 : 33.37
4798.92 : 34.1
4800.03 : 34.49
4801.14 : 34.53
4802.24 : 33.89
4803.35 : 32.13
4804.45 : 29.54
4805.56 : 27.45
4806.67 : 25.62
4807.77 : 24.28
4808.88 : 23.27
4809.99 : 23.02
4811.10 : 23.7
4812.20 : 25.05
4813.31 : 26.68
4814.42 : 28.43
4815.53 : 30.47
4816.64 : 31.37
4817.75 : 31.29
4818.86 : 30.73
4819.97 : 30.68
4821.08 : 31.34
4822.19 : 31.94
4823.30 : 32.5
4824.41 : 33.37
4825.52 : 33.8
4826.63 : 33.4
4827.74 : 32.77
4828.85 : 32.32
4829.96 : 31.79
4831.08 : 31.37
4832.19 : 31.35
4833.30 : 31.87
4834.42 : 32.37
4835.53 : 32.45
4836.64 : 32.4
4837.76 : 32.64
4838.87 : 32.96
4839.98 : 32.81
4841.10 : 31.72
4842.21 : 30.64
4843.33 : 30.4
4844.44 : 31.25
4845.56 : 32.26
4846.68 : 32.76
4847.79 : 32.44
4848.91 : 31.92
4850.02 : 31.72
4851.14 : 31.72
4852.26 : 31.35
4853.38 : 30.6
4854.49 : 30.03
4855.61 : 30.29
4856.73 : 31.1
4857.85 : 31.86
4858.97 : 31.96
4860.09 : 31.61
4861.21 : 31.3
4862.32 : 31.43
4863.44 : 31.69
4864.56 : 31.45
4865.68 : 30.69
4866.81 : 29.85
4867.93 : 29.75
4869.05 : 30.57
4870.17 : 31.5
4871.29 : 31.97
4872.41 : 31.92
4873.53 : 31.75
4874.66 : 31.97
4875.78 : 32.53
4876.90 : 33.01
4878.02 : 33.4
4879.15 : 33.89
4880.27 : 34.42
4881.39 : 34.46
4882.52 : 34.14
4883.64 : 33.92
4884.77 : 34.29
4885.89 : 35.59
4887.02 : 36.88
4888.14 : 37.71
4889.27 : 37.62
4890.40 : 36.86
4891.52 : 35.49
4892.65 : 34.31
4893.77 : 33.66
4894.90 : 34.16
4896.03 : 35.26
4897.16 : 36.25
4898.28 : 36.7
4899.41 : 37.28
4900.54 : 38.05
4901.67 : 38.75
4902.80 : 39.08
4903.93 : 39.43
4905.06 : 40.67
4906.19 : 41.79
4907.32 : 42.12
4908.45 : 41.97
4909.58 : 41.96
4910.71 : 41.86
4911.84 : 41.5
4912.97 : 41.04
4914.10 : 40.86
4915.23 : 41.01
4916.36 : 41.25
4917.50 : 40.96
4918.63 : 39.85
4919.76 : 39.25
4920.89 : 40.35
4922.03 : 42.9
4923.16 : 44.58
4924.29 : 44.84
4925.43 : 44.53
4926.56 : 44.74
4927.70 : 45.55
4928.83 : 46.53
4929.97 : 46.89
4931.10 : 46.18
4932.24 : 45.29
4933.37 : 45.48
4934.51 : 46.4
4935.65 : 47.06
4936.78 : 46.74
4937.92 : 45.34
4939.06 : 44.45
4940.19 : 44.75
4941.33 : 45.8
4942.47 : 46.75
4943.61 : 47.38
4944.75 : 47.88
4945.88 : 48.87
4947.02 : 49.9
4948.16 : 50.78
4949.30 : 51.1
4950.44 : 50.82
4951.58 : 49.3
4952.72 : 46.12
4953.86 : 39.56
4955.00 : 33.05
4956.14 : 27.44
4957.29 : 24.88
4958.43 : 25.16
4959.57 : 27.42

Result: 0.24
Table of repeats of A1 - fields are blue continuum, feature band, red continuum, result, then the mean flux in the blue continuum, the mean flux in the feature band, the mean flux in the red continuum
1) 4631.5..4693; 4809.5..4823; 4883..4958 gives 0.30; 32.9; 28.8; 41.5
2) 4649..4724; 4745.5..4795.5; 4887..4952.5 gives 0.19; 33.2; 30.6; 42.6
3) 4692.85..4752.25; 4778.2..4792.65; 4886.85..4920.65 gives 0.29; 35.8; 28.2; 38.8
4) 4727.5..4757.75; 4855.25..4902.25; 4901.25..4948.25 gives 0.25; 38.3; 33.6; 43.8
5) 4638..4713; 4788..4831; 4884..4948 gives 0.24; 33.4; 30.4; 41.7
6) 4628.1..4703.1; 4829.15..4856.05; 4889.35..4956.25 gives 0.24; 33.1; 31.7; 42.4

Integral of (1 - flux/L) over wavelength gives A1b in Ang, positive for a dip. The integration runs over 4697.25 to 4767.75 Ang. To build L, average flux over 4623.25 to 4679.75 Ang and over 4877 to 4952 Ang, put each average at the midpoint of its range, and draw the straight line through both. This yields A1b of 1.34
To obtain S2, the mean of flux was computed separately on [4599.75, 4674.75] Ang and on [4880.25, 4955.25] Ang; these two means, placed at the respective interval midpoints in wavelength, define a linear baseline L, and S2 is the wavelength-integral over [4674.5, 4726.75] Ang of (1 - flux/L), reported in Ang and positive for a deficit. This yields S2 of 4.64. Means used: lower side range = 34.7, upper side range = 41.8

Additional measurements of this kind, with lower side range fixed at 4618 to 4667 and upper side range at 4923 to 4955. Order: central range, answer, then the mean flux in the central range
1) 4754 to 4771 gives 3.91 Ang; 30.5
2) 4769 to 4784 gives 5.56 Ang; 25.3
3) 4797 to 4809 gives 3.10 Ang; 30.6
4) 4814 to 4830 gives 3.87 Ang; 31.8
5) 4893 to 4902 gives 1.73 Ang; 36.2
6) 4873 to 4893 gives 4.36 Ang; 34.6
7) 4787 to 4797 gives 2.42 Ang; 30.9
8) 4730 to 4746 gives 0.63 Ang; 37.2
